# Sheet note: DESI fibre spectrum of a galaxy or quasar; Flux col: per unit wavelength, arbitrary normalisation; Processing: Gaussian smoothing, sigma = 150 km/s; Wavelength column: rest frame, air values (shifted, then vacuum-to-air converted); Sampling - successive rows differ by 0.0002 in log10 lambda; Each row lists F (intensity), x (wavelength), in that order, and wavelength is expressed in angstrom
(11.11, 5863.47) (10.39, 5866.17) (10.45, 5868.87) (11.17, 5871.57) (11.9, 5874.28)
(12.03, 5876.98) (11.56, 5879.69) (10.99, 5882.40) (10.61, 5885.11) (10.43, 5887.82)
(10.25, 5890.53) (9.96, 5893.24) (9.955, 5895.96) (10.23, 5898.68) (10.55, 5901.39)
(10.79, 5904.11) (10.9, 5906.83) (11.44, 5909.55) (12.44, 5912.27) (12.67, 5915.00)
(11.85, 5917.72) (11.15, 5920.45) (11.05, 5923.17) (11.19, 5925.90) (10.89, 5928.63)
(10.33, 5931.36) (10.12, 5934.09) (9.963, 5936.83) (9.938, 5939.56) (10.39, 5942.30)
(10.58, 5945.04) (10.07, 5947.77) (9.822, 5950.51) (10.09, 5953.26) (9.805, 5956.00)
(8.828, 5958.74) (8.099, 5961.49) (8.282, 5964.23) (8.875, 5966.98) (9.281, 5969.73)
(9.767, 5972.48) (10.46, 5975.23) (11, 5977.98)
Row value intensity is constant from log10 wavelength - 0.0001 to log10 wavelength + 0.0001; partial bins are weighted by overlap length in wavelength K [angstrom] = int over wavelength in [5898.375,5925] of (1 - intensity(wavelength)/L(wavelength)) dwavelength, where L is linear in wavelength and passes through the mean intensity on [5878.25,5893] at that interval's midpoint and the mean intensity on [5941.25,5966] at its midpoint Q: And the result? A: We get -2.8 angstrom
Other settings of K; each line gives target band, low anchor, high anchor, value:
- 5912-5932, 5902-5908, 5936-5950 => -1.7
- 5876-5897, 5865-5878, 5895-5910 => 0.4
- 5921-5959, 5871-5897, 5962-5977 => -1.6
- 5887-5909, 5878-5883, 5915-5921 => 2.2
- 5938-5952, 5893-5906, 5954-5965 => -1.4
